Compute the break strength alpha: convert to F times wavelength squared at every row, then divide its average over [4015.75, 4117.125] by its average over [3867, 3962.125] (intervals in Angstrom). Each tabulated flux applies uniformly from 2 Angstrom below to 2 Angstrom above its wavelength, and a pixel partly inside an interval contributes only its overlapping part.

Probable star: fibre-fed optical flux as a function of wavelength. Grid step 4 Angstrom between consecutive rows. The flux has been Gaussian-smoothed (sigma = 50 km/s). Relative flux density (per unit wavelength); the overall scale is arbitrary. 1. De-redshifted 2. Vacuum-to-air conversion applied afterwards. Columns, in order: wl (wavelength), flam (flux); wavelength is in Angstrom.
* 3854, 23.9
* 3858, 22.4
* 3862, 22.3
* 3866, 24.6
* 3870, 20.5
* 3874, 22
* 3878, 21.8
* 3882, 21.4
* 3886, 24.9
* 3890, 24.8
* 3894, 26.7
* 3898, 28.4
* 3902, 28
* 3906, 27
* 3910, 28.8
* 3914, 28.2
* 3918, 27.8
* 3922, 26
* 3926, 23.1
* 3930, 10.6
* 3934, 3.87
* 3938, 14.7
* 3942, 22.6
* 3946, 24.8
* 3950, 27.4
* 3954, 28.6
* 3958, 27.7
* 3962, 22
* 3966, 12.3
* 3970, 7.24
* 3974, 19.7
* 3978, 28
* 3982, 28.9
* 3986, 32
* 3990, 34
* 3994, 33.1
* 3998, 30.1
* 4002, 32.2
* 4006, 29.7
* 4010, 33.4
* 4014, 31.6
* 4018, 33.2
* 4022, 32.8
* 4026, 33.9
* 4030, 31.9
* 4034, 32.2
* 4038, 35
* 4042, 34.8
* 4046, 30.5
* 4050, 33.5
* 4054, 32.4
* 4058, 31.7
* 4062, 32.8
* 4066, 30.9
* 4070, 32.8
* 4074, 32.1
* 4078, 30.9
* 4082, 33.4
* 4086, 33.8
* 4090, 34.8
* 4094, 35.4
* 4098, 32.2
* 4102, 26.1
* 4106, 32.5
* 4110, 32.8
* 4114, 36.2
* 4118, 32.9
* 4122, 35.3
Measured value 1.5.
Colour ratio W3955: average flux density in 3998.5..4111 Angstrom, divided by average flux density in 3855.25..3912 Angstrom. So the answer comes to 1.3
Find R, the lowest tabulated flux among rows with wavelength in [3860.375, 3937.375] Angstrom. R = 3.87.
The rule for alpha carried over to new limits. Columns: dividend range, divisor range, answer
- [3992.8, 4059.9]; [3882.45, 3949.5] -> 1.48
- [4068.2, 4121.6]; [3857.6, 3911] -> 1.49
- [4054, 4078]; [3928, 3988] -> 1.63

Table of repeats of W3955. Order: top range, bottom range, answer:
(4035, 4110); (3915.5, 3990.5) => 1.48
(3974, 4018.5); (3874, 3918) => 1.19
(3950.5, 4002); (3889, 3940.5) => 1.12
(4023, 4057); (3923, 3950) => 1.86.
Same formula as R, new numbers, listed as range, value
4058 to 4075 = 30.9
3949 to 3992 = 7.24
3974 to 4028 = 19.7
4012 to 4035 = 31.6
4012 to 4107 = 26.1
